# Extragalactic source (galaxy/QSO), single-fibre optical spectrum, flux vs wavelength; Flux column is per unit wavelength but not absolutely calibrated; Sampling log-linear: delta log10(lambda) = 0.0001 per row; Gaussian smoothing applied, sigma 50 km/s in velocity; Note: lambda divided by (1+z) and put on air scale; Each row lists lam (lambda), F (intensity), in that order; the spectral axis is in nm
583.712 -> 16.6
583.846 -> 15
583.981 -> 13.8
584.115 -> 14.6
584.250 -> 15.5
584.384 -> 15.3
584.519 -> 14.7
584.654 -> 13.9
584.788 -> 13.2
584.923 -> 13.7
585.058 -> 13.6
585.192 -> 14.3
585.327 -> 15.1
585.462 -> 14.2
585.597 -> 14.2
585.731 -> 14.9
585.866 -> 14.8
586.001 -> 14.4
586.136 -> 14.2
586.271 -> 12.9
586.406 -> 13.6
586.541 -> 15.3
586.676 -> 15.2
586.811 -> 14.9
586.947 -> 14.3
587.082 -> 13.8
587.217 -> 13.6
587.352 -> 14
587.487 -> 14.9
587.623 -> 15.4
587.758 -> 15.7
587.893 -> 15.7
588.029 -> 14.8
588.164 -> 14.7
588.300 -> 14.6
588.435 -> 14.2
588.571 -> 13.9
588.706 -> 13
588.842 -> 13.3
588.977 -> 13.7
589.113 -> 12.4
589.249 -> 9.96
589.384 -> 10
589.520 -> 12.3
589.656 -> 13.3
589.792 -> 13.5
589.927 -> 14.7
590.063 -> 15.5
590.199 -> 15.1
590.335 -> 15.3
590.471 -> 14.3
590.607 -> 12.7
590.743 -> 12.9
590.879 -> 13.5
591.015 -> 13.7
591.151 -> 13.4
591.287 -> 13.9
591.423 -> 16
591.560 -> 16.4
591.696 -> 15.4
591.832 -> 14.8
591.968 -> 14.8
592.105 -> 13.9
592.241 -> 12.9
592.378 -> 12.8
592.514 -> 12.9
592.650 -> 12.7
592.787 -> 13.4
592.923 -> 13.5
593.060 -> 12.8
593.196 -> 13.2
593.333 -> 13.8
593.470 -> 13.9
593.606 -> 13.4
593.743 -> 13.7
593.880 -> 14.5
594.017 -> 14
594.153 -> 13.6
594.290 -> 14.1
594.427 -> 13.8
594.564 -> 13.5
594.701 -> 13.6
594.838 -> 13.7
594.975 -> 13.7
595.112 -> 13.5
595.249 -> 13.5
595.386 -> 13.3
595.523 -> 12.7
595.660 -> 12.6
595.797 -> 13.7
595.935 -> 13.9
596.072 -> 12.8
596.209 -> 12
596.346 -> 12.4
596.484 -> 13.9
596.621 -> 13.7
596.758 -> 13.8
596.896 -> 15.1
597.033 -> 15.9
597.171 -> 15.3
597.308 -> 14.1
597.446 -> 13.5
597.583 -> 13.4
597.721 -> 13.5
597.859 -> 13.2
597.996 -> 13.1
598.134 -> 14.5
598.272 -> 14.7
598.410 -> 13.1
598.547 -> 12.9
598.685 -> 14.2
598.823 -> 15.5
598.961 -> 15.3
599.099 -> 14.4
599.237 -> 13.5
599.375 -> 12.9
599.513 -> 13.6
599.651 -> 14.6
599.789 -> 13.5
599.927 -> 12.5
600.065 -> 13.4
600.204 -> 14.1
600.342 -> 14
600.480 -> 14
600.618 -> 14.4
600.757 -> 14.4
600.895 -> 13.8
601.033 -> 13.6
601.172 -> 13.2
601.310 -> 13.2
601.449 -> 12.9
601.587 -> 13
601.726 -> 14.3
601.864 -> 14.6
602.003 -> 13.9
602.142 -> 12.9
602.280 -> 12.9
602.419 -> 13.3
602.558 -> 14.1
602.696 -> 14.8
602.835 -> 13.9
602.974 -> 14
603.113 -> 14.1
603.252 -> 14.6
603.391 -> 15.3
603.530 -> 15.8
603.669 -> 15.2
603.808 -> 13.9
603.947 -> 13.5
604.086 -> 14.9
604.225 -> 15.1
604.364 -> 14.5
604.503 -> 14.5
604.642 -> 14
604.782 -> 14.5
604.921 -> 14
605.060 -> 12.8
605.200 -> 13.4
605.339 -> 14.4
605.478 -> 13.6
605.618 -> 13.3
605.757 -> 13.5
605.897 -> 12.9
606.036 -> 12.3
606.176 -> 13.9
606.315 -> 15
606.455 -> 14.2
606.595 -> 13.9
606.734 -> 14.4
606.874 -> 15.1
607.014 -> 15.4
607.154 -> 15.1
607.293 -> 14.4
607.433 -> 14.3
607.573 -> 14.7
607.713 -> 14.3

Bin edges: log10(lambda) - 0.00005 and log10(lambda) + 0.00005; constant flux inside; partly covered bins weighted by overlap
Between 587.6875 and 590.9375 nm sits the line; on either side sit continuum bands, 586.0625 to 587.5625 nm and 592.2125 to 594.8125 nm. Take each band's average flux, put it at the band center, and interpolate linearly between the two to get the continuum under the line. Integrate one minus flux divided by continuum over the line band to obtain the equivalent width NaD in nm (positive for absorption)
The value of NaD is 0.059 nm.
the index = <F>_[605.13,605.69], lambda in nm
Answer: 13.7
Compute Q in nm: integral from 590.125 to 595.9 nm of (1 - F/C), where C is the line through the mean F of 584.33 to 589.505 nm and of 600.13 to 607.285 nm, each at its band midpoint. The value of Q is 0.11 nm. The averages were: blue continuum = 14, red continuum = 14.1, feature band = 13.8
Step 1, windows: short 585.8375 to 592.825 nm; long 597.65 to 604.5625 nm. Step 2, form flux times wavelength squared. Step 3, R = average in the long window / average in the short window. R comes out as 1.04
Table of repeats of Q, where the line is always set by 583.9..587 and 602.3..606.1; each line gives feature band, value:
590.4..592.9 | 0.06 nm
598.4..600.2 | 0.04 nm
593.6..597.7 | 0.15 nm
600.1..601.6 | 0.04 nm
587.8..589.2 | 0.03 nm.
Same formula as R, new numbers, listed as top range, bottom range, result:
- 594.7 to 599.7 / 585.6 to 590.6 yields 1.01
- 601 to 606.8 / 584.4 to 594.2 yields 1.05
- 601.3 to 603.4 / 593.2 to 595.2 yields 1.03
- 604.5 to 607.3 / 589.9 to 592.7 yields 1.04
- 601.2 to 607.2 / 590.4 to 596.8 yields 1.07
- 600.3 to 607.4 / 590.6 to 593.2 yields 1.06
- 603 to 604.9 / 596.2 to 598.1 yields 1.08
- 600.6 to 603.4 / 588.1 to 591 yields 1.07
